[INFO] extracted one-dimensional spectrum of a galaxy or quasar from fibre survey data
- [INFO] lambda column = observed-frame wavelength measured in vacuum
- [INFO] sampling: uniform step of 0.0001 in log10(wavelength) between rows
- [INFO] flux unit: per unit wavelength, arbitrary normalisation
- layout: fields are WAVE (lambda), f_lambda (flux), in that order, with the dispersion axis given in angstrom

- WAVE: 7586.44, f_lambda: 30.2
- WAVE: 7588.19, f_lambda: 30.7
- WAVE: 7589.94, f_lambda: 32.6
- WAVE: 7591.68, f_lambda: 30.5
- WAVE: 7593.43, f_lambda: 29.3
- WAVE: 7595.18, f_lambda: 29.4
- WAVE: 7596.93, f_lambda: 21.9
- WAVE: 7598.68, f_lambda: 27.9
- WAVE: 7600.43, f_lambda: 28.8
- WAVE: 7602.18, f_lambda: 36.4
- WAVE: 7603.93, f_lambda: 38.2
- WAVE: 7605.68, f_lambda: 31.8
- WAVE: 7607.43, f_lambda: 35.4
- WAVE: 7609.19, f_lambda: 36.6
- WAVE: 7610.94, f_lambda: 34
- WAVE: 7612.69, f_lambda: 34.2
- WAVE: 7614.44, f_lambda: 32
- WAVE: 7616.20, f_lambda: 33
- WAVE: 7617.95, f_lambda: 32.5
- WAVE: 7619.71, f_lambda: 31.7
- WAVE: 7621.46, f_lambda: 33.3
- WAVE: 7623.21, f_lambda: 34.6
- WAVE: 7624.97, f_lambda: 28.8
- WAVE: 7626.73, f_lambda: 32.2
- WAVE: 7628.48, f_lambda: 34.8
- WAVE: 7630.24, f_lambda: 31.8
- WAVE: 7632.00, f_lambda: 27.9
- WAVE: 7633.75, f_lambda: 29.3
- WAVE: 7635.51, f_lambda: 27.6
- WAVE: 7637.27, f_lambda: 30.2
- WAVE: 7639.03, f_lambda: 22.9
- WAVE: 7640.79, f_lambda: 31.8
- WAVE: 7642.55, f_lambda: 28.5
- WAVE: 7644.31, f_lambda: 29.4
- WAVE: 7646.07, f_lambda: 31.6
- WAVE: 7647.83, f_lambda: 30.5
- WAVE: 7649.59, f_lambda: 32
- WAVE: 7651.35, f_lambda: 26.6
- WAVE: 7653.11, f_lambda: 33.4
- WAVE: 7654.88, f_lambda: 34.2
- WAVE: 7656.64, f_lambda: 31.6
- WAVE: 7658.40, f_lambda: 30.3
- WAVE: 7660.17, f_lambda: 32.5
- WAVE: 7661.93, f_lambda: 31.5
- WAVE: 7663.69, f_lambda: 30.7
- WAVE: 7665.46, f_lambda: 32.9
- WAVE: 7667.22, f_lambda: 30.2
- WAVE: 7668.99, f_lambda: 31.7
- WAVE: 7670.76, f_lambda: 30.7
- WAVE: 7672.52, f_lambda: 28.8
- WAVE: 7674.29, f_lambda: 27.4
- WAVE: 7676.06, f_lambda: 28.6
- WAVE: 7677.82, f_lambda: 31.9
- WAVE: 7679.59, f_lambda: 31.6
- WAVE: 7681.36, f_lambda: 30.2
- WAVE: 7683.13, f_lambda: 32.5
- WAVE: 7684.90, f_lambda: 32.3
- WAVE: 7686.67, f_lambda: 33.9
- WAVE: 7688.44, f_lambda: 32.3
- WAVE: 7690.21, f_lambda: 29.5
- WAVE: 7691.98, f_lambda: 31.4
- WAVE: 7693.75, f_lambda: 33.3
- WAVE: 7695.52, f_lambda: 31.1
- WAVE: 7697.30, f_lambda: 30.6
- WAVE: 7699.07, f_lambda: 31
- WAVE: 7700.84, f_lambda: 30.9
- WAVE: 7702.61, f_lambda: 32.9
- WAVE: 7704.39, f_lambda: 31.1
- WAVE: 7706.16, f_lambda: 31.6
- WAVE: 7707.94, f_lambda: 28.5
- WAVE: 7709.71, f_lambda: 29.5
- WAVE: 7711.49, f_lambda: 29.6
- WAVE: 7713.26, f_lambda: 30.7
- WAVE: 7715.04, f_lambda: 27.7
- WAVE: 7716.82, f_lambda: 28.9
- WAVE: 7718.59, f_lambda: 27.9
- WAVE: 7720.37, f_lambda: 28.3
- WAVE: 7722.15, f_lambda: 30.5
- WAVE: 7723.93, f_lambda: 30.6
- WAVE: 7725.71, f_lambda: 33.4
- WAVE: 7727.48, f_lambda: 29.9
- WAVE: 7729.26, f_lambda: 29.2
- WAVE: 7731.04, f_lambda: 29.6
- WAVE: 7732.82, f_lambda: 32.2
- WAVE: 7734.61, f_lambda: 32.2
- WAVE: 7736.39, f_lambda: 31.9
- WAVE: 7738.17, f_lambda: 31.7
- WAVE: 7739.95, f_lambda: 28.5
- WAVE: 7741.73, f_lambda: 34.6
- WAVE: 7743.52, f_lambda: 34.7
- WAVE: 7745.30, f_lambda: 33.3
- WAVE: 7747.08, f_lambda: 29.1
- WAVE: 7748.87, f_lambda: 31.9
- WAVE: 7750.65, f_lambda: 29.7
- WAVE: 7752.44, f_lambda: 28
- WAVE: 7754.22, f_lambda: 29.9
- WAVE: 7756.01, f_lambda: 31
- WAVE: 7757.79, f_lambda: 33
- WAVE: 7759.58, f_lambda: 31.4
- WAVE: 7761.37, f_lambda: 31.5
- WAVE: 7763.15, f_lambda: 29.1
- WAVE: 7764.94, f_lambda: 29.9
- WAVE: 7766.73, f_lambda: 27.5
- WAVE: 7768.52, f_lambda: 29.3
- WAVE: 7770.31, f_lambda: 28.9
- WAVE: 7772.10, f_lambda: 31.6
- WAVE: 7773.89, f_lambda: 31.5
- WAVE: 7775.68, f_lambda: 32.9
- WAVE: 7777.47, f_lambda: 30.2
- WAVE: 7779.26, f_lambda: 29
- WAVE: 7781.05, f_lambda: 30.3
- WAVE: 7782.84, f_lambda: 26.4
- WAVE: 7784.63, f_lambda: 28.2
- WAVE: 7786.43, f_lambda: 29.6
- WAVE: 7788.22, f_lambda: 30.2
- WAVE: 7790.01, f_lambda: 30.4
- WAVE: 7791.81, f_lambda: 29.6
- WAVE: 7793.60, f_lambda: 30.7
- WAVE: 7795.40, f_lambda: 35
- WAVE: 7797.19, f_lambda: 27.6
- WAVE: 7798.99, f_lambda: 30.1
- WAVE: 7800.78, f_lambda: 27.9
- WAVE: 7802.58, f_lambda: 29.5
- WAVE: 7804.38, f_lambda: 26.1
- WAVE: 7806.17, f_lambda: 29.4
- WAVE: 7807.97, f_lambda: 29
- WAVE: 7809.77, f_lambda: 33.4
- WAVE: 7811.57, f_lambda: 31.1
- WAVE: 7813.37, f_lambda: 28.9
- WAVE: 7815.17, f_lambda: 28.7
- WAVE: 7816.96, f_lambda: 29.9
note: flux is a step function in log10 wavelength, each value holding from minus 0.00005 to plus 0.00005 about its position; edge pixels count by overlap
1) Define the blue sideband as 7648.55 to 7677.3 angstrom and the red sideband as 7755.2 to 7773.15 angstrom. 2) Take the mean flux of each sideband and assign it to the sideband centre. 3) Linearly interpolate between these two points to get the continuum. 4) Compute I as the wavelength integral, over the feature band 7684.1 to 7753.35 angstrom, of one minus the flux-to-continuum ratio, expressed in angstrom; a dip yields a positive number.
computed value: -0.7 angstrom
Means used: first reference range 30.8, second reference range 30.3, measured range 30.9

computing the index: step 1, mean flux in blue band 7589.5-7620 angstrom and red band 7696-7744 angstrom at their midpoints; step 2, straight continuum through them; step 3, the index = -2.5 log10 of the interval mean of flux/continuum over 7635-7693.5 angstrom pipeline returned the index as 0.021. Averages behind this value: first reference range 32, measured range 30.7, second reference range 30.6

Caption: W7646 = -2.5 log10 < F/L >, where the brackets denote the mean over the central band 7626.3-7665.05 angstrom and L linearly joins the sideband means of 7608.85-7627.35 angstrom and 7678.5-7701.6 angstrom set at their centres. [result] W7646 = 0.064 mag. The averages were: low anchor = 32.9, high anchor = 31.6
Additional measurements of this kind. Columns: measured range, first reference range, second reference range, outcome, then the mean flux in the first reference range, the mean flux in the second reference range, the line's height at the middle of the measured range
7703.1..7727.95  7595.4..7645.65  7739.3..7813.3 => 0.03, 31.3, 30.3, 30.7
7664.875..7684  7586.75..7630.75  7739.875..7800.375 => 0.03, 32.1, 30.4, 31.4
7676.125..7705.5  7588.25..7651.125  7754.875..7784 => -0.03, 31.2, 30.2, 30.7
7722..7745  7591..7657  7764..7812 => -0.04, 31.2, 29.8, 30.3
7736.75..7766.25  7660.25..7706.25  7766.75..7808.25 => -0.03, 31.2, 29.7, 30.2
